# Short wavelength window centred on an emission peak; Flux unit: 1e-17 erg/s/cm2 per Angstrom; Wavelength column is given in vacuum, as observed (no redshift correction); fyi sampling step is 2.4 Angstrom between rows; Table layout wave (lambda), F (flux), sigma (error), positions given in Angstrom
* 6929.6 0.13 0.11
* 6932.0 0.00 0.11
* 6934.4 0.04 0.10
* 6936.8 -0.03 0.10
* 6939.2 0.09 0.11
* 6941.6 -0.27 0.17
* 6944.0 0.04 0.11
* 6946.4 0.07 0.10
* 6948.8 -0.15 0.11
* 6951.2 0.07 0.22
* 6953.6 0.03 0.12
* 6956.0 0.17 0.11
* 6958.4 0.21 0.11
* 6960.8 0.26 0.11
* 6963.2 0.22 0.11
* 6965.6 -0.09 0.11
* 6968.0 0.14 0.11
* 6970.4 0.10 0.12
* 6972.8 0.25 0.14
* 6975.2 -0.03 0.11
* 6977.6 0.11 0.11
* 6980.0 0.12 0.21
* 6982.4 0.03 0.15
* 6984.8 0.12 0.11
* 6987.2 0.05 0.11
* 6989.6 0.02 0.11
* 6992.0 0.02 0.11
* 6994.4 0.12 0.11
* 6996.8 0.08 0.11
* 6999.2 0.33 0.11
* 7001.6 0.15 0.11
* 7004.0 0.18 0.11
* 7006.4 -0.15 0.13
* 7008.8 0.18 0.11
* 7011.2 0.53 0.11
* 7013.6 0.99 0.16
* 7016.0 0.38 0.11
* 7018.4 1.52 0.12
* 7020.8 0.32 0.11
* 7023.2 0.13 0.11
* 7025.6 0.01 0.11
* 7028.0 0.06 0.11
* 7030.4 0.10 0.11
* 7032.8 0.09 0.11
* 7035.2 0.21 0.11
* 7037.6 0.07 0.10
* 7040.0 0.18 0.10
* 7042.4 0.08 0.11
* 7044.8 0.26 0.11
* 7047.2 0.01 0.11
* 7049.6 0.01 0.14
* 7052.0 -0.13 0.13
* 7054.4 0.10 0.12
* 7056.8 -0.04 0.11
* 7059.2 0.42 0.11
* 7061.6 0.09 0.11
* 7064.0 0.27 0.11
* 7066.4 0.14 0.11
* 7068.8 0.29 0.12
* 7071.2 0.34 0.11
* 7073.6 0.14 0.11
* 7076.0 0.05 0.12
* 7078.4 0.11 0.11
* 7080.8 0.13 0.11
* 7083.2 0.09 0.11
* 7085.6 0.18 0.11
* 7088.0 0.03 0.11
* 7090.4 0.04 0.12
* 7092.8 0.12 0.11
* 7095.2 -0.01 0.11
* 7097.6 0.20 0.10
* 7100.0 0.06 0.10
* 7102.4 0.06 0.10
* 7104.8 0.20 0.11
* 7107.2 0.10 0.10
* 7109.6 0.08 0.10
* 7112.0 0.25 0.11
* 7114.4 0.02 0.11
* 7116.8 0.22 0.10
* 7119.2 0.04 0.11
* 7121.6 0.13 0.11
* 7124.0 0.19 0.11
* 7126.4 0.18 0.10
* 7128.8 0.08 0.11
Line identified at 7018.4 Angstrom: [O II] 3727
